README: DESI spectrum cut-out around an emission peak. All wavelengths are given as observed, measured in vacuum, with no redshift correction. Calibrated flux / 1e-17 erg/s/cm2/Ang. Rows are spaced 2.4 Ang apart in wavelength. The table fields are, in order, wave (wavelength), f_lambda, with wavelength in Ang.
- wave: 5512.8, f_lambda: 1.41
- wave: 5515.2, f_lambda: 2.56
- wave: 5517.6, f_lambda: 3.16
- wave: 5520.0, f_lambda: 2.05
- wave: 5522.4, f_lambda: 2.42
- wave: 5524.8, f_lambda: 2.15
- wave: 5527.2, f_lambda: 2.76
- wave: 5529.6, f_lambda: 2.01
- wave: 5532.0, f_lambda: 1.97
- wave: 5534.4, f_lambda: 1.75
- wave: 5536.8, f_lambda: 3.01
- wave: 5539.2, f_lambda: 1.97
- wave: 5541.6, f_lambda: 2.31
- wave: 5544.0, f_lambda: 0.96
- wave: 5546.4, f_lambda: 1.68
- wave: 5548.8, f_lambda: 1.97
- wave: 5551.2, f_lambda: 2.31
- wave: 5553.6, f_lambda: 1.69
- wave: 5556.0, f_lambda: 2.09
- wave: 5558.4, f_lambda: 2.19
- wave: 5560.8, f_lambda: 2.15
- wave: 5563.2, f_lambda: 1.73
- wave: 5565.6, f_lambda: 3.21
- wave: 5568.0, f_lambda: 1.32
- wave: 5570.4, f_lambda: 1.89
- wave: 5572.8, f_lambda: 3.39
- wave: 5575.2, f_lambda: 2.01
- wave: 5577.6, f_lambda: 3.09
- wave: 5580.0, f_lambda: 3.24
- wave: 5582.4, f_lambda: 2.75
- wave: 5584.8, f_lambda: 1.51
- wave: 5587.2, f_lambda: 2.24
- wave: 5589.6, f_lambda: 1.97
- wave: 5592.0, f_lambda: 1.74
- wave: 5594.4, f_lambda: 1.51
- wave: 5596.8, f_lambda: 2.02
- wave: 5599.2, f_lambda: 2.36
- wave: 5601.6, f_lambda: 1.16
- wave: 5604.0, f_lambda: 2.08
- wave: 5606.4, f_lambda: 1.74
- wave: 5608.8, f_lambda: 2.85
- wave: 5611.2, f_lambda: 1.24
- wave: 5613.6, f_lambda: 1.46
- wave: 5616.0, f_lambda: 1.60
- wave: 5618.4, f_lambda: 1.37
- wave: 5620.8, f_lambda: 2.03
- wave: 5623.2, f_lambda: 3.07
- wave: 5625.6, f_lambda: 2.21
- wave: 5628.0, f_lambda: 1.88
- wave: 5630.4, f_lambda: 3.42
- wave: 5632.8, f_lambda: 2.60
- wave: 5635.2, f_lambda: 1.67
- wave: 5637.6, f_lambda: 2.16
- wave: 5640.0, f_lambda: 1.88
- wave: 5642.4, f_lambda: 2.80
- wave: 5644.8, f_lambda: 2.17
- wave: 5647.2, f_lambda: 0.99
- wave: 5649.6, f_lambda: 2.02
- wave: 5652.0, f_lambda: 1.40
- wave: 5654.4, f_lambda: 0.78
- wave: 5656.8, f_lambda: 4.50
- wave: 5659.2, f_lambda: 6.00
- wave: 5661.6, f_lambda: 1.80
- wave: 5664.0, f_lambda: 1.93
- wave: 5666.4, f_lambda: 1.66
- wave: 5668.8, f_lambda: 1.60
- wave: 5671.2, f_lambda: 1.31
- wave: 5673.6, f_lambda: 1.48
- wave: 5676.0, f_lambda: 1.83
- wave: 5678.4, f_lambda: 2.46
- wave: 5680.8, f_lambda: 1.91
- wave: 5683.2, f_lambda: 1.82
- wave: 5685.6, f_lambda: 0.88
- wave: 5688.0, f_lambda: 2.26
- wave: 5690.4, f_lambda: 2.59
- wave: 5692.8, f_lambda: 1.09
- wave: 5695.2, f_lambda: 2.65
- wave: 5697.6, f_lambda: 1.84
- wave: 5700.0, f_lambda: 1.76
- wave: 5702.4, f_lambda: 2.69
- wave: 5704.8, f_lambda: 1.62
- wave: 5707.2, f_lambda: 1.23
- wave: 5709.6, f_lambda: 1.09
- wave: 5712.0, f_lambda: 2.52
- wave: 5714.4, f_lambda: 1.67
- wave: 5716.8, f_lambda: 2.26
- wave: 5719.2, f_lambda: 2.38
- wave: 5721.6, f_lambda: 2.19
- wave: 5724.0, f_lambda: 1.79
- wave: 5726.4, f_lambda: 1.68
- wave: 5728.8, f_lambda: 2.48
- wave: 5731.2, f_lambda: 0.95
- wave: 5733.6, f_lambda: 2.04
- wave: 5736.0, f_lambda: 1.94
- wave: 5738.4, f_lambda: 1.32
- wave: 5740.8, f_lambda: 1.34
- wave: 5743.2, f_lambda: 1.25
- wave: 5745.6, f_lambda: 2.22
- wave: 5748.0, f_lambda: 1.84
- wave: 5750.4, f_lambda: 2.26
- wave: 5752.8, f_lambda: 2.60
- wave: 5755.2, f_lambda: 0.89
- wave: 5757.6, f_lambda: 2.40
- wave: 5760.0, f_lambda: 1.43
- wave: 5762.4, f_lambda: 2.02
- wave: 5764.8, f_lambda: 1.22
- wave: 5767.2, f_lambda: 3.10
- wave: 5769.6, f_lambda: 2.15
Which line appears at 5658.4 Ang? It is H-beta 4861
